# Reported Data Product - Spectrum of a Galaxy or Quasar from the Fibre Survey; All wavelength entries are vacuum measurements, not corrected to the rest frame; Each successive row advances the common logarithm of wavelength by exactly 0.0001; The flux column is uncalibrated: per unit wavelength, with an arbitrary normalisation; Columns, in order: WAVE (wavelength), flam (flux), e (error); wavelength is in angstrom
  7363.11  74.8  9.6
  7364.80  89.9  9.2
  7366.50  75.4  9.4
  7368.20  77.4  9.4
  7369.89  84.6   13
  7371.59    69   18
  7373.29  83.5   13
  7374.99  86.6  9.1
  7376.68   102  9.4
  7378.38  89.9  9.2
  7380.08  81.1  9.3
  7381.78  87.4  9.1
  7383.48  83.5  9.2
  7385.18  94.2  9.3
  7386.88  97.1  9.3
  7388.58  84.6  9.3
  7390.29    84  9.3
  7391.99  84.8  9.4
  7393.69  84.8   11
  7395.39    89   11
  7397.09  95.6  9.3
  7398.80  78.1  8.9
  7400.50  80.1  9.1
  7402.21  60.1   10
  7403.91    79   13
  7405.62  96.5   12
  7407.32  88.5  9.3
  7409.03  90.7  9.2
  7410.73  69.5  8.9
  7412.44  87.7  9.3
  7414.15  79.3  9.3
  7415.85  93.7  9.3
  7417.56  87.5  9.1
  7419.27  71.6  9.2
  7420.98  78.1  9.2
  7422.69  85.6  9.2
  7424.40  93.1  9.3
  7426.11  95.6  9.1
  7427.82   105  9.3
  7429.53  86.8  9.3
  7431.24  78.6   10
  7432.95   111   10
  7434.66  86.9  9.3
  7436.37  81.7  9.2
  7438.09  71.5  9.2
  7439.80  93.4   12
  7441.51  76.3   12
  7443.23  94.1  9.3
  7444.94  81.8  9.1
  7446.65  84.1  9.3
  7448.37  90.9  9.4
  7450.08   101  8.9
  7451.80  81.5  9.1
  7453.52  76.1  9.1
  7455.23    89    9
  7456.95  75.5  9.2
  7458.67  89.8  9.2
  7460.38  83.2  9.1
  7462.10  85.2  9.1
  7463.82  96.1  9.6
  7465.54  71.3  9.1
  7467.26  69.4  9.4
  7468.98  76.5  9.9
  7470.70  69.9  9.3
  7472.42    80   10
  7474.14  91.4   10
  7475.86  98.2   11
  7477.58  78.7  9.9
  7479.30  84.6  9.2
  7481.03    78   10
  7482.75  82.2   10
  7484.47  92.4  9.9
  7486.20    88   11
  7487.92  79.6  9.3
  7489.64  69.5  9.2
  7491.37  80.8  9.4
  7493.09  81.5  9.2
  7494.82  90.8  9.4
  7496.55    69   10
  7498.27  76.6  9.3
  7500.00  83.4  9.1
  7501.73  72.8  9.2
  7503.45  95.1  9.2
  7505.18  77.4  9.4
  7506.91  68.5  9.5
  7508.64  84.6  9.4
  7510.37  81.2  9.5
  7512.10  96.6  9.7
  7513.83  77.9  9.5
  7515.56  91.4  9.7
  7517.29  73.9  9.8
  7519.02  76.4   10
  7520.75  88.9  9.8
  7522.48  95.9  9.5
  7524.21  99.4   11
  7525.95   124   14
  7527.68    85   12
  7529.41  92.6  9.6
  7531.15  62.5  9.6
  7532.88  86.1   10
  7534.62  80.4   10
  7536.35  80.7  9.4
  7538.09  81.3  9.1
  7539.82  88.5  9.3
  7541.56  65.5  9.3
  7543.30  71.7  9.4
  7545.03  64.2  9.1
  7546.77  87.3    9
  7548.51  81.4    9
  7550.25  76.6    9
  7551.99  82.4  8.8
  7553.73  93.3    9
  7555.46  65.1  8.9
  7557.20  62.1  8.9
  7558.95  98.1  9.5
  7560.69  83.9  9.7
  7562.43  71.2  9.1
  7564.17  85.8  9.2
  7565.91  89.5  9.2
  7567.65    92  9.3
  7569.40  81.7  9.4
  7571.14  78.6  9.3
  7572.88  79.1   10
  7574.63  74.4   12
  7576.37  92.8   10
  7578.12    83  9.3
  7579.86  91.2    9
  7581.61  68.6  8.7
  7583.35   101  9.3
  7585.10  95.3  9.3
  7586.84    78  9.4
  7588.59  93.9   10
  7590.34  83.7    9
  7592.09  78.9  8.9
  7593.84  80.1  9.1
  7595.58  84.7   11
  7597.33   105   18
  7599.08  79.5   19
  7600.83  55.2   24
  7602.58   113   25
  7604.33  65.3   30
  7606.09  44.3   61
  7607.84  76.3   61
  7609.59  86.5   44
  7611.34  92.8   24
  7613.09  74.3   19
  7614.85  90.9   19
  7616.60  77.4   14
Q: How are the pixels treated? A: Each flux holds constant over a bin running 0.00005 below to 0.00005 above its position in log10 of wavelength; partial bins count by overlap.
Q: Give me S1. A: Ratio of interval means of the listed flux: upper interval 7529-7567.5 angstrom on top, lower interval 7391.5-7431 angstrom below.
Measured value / 0.94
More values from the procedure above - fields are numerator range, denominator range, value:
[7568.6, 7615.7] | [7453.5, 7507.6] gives 1.01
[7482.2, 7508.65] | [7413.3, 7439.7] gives 0.92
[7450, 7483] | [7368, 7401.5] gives 0.96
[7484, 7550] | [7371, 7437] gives 0.96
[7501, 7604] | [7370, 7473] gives 0.98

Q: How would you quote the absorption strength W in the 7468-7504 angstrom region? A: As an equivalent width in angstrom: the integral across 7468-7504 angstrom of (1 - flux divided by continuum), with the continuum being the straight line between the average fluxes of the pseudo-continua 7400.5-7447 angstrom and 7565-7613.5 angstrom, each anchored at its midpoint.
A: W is 1.2 angstrom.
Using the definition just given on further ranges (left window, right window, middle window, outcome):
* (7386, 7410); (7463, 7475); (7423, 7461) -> -2.9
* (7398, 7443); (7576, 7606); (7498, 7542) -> 0.0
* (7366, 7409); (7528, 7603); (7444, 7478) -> 0.1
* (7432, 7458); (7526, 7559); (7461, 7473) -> 0.9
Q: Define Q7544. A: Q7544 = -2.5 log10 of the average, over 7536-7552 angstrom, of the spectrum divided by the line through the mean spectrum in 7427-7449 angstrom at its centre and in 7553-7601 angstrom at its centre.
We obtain 0.09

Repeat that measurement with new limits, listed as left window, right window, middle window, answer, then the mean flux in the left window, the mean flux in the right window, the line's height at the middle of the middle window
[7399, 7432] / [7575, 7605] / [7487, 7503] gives 0.08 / 84.5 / 85.2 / 84.8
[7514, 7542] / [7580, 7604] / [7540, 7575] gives 0.08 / 85.9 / 85.6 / 85.8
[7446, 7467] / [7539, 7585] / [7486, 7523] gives 0.02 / 84.8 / 81.3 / 83.2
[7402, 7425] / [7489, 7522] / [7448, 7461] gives -0.04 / 83.5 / 81.1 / 82.4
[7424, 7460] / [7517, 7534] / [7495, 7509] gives 0.13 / 87.7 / 88.8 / 88.5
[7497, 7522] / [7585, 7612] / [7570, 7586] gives -0.04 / 81.8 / 81.6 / 81.6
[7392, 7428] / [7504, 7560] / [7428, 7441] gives -0.04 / 84.8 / 82.6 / 84.4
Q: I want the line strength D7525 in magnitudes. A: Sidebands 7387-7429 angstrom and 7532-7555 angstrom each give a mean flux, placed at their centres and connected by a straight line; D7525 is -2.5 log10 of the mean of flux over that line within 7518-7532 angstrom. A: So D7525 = -0.127 mag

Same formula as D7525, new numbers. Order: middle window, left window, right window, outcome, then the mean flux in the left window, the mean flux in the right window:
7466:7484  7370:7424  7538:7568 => 0.02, 84.7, 79.8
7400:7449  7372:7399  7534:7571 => 0.01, 87.8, 80.1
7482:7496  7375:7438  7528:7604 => 0.02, 86.6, 82.2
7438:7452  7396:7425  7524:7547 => -0.05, 83.2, 82.9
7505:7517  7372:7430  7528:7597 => 0.01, 86.2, 81.9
